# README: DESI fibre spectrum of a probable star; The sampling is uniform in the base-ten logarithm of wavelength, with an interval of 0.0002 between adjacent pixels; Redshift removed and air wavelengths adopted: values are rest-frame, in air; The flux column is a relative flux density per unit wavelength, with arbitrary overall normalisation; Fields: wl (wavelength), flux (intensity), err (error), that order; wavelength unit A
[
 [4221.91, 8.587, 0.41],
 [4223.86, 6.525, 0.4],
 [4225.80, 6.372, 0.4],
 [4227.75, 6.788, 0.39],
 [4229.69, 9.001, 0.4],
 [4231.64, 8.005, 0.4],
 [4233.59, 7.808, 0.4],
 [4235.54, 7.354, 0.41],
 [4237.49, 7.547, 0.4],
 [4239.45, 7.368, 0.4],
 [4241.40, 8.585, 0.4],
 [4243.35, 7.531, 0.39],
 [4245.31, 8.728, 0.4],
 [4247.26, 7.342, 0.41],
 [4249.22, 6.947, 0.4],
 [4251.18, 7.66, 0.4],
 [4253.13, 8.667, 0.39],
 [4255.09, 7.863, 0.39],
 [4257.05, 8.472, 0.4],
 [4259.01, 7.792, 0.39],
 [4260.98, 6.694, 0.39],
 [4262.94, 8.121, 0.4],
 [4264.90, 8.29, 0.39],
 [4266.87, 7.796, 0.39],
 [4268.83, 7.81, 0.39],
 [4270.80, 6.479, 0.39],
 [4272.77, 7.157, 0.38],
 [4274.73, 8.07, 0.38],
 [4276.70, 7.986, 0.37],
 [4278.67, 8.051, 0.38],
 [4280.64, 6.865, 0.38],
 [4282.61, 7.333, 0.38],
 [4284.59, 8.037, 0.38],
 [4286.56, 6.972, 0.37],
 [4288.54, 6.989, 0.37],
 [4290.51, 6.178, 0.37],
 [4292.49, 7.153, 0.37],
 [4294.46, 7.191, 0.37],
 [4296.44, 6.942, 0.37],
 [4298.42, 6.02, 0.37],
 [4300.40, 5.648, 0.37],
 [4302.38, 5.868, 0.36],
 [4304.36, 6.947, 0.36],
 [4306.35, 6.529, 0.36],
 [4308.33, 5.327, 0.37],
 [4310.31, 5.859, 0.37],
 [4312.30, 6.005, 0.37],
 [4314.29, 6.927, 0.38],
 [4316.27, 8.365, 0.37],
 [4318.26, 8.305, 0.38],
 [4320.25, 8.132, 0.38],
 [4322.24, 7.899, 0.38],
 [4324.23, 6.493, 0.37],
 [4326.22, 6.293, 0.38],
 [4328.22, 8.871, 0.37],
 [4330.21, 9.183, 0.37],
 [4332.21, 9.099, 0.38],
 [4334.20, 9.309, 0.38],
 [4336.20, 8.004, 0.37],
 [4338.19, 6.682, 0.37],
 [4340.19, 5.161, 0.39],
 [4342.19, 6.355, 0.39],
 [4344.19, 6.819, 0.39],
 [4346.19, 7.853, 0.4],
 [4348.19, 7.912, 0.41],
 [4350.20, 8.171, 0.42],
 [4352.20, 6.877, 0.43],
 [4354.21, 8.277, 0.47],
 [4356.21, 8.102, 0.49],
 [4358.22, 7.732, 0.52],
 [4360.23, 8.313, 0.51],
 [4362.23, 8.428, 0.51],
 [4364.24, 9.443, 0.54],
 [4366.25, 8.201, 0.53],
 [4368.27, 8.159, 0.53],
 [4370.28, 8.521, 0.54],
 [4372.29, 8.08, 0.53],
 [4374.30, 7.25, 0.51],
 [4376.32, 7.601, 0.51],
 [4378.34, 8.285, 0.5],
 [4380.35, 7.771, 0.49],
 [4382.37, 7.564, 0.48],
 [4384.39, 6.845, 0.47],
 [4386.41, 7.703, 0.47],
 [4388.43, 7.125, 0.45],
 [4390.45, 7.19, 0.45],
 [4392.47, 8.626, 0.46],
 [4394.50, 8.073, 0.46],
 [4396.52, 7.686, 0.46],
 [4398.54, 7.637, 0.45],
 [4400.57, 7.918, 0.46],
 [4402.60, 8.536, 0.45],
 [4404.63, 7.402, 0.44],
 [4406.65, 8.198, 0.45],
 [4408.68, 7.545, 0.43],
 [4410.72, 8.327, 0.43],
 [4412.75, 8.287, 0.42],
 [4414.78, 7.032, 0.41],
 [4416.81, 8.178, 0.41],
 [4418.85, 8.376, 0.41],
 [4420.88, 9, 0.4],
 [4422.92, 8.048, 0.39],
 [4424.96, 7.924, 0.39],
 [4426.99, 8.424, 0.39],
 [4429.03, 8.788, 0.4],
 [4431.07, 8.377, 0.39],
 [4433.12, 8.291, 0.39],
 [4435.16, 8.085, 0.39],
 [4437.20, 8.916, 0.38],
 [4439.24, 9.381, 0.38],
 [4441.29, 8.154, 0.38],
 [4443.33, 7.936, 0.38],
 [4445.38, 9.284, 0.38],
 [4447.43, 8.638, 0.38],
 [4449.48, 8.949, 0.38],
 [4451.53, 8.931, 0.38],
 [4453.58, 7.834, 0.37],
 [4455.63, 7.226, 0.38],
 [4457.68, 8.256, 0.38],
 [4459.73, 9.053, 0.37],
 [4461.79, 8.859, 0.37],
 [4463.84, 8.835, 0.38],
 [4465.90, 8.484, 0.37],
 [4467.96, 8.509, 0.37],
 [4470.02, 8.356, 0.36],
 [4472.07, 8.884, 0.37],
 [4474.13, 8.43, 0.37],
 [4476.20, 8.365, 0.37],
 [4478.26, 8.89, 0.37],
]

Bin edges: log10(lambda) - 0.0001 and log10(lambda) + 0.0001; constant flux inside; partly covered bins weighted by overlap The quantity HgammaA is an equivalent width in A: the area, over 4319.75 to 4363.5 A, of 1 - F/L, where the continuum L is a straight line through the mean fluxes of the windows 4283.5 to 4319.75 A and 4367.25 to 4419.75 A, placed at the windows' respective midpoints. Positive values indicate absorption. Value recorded -3.1 A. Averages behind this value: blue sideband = 6.76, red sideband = 7.84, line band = 7.73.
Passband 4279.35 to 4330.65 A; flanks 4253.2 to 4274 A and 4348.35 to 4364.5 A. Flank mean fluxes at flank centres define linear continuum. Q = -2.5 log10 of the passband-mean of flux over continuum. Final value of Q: 0.13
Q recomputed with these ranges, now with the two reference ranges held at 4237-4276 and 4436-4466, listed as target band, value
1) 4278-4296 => 0.10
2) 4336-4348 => 0.19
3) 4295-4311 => 0.27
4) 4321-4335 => -0.01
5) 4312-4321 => 0.05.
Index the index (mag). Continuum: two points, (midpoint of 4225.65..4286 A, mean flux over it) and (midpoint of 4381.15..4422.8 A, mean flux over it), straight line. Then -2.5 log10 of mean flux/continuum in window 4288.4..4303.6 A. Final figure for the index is 0.19 mag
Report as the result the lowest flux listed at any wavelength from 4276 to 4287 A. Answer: 6.865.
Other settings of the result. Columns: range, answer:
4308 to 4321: 5.327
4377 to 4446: 6.845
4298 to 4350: 5.161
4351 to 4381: 6.877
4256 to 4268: 6.694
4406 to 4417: 7.032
